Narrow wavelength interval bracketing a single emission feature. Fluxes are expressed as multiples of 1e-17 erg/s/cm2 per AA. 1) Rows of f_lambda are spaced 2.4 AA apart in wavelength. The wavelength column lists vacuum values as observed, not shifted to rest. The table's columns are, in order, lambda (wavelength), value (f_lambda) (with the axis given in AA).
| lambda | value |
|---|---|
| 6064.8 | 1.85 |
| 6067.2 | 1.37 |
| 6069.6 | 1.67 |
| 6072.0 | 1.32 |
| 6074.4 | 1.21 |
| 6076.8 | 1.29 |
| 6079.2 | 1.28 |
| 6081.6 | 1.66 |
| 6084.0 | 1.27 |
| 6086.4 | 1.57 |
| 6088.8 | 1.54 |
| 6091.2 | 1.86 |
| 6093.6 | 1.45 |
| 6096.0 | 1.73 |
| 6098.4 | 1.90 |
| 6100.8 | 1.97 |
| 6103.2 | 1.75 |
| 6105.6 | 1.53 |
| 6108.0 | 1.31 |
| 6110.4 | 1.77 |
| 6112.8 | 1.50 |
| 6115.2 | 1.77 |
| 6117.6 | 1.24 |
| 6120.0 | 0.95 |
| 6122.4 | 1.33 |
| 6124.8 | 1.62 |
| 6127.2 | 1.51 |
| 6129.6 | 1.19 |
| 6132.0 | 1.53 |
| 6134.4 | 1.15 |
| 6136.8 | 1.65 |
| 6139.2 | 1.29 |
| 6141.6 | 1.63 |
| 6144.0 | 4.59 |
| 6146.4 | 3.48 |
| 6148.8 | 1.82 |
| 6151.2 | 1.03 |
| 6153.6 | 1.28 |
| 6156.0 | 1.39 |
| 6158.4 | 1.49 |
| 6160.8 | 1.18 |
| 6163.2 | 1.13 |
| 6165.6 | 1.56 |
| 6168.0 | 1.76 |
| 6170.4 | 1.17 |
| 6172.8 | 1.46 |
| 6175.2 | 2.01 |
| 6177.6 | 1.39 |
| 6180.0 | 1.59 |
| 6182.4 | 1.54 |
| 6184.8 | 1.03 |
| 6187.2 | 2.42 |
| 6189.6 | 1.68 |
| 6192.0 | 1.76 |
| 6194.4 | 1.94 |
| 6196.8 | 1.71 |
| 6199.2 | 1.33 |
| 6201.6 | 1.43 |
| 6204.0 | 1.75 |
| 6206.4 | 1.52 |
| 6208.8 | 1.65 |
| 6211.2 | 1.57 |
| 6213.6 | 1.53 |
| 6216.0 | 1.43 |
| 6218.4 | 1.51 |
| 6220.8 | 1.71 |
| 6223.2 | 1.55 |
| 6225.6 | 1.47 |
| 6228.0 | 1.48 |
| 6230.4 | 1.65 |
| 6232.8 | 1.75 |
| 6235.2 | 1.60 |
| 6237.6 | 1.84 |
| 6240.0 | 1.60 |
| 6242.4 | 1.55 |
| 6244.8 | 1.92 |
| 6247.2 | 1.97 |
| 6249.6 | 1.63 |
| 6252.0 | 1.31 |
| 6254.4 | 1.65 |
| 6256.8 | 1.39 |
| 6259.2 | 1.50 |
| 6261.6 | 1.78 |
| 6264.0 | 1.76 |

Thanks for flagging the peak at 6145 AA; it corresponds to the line H-beta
